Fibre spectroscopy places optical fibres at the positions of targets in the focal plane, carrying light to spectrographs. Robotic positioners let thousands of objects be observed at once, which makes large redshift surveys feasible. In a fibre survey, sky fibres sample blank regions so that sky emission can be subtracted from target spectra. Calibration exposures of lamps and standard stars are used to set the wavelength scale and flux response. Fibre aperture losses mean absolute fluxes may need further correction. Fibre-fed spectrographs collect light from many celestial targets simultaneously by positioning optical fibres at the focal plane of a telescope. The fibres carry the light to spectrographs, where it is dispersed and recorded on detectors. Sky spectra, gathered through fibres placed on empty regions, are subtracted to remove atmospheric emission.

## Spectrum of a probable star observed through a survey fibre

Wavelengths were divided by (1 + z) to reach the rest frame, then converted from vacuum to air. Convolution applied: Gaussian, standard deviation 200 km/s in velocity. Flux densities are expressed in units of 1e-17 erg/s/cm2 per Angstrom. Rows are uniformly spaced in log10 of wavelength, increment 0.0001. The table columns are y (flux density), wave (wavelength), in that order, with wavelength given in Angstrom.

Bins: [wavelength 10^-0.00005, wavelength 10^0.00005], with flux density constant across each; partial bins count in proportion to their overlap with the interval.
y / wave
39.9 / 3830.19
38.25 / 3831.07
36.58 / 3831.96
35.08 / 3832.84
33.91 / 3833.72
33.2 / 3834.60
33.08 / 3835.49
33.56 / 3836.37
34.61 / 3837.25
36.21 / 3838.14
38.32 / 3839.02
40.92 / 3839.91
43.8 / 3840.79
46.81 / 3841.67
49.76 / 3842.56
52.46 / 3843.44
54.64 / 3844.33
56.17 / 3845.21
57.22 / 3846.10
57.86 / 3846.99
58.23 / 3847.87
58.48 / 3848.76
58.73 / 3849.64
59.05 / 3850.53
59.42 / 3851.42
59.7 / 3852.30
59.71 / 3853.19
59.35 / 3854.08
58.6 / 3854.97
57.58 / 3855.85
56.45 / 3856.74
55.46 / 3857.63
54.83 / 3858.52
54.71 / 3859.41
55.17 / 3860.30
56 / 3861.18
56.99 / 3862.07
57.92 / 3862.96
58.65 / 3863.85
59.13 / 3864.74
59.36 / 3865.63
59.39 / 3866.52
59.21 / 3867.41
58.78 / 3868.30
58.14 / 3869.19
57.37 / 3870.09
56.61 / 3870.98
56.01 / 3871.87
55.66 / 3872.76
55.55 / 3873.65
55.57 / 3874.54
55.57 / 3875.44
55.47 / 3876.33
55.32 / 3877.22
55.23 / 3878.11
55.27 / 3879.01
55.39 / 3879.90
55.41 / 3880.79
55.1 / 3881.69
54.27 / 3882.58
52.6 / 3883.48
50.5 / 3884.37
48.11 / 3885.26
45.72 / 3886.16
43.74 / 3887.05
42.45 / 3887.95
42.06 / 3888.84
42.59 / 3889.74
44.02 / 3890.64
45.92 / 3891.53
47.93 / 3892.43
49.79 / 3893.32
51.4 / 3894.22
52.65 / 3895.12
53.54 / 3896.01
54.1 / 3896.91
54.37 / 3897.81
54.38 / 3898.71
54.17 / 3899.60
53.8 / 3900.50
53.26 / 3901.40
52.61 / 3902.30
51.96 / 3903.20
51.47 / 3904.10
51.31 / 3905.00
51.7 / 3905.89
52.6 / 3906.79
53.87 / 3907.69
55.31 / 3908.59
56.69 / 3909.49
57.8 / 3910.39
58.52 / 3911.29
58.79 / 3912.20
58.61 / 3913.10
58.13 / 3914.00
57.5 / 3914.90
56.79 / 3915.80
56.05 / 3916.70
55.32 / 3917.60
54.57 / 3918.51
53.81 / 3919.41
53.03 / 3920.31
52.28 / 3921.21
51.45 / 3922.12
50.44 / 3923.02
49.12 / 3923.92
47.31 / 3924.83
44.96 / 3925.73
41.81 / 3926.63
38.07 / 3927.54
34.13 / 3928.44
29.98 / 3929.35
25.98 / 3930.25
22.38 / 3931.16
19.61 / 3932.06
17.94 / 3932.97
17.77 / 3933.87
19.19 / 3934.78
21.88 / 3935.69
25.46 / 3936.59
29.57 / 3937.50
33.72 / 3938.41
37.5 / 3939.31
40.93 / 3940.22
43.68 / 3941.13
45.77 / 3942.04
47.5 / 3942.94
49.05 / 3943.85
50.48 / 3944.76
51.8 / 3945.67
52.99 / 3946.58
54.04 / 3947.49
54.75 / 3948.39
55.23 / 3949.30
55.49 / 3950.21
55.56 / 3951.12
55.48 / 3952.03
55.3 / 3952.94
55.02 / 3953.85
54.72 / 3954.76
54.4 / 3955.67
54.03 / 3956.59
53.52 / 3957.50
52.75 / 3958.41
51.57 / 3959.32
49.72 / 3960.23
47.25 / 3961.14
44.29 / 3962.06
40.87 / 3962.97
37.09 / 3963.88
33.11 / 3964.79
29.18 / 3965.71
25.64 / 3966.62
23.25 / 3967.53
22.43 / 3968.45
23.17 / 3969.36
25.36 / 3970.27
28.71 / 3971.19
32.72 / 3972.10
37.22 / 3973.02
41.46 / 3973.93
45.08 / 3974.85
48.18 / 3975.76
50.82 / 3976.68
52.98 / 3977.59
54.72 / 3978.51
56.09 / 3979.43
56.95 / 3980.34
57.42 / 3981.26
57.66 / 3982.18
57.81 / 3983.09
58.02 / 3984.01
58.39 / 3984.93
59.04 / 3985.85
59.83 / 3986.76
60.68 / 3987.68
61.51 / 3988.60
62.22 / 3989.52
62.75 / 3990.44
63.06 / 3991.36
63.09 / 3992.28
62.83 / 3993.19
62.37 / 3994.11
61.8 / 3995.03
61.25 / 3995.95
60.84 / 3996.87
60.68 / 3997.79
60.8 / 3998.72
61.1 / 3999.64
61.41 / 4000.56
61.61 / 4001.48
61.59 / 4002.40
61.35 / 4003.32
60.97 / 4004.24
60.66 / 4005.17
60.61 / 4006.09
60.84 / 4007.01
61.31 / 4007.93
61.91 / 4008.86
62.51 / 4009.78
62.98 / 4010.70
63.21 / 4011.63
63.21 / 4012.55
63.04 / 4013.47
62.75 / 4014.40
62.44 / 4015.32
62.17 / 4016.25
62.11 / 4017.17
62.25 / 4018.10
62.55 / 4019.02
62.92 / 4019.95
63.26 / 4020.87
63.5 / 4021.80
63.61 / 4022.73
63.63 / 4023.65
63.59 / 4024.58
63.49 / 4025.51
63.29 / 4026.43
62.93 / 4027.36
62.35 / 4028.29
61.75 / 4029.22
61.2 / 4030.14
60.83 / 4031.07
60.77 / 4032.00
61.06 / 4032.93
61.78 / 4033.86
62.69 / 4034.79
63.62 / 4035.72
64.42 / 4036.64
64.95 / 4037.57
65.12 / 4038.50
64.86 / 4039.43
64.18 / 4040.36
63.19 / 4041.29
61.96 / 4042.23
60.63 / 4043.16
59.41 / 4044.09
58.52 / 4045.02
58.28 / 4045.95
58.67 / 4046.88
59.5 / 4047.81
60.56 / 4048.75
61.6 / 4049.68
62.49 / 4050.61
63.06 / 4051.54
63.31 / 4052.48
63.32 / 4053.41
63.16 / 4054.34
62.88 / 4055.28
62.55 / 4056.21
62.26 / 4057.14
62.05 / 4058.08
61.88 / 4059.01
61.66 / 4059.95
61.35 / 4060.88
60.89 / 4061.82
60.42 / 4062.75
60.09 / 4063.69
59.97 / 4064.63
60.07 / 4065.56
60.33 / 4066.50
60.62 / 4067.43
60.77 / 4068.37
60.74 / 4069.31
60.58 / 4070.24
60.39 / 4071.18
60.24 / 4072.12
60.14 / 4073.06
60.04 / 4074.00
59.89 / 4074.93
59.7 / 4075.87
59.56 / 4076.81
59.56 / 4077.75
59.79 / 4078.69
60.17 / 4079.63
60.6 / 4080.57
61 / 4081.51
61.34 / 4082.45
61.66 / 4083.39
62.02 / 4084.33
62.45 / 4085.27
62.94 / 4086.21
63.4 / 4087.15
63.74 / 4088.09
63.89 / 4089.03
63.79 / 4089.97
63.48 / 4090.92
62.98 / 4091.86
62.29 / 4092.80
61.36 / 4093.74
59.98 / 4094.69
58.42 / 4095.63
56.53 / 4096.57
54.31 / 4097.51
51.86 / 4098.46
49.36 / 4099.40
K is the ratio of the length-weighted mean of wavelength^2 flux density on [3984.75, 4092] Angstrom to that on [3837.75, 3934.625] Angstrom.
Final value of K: 1.30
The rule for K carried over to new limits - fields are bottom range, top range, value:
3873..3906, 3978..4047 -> 1.27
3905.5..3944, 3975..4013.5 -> 1.42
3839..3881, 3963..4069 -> 1.12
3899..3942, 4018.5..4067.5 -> 1.47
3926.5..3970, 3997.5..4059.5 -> 1.61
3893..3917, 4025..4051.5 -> 1.22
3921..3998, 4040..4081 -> 1.39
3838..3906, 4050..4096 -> 1.27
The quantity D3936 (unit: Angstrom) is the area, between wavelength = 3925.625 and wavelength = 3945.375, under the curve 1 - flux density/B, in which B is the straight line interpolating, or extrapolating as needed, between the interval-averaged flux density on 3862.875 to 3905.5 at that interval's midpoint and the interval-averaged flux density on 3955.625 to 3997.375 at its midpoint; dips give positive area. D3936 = 6.8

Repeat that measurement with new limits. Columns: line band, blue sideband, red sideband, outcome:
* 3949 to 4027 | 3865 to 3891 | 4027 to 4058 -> 6.0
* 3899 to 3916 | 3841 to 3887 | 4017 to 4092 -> 0.7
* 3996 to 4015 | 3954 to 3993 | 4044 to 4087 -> -3.3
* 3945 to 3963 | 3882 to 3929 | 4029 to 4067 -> 0.7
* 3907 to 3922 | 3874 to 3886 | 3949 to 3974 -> -2.1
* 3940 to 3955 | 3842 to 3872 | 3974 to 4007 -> 1.7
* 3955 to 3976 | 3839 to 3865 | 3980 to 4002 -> 7.2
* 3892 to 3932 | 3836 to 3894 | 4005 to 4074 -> 3.7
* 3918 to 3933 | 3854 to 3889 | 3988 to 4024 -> 4.3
